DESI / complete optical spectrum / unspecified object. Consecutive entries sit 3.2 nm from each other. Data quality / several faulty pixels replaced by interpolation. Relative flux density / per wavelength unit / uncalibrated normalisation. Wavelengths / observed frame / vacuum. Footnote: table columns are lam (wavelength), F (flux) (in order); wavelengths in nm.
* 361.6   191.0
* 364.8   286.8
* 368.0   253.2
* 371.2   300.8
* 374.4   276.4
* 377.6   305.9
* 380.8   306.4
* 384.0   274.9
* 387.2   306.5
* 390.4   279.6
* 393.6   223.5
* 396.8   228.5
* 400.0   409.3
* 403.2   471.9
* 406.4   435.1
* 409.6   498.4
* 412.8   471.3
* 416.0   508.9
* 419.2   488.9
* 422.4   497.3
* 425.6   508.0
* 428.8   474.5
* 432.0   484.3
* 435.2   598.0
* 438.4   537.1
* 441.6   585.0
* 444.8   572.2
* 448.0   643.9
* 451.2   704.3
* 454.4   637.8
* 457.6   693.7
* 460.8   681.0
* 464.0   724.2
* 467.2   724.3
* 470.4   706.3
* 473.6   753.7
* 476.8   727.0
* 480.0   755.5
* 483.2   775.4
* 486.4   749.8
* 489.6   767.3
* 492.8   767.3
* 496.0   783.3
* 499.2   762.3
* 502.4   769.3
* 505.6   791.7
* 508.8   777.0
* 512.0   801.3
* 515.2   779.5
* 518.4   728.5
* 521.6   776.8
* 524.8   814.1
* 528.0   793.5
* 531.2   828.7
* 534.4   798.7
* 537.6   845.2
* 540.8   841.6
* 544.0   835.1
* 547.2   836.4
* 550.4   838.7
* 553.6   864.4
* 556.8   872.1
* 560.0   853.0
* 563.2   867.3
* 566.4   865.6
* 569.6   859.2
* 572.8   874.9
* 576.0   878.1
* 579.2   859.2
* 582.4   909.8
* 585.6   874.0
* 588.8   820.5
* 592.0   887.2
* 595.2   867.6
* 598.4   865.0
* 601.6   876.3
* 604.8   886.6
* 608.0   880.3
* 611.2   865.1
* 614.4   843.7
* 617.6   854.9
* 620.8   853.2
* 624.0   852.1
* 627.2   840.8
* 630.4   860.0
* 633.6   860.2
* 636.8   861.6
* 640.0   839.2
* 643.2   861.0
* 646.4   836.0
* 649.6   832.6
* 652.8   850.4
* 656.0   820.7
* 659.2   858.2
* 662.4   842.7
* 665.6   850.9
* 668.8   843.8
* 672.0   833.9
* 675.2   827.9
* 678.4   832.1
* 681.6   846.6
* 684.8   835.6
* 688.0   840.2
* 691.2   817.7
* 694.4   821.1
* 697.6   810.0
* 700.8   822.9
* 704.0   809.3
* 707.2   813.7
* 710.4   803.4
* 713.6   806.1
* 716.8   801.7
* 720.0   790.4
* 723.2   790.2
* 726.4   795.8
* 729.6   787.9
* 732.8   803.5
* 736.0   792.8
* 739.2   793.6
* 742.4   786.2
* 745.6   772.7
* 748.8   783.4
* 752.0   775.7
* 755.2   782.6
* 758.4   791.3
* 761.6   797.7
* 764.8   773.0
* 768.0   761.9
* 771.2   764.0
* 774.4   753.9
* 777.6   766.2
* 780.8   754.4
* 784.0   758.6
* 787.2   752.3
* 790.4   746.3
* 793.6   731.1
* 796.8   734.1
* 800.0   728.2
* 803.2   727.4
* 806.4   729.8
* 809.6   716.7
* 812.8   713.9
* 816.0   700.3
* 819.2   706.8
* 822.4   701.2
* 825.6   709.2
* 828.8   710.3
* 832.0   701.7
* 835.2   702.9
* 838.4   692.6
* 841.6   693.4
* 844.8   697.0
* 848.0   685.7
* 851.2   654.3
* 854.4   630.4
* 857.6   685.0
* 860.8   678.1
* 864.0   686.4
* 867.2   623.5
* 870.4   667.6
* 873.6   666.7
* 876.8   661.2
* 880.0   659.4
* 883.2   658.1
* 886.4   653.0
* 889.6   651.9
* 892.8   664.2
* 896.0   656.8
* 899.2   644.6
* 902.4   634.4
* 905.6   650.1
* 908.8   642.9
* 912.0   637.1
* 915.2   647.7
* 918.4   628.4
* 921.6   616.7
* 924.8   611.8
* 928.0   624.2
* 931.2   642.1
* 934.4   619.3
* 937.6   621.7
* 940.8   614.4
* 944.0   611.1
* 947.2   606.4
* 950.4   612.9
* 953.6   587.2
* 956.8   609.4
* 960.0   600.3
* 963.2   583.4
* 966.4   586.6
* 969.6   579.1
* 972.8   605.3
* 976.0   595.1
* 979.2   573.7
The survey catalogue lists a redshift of 0.000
